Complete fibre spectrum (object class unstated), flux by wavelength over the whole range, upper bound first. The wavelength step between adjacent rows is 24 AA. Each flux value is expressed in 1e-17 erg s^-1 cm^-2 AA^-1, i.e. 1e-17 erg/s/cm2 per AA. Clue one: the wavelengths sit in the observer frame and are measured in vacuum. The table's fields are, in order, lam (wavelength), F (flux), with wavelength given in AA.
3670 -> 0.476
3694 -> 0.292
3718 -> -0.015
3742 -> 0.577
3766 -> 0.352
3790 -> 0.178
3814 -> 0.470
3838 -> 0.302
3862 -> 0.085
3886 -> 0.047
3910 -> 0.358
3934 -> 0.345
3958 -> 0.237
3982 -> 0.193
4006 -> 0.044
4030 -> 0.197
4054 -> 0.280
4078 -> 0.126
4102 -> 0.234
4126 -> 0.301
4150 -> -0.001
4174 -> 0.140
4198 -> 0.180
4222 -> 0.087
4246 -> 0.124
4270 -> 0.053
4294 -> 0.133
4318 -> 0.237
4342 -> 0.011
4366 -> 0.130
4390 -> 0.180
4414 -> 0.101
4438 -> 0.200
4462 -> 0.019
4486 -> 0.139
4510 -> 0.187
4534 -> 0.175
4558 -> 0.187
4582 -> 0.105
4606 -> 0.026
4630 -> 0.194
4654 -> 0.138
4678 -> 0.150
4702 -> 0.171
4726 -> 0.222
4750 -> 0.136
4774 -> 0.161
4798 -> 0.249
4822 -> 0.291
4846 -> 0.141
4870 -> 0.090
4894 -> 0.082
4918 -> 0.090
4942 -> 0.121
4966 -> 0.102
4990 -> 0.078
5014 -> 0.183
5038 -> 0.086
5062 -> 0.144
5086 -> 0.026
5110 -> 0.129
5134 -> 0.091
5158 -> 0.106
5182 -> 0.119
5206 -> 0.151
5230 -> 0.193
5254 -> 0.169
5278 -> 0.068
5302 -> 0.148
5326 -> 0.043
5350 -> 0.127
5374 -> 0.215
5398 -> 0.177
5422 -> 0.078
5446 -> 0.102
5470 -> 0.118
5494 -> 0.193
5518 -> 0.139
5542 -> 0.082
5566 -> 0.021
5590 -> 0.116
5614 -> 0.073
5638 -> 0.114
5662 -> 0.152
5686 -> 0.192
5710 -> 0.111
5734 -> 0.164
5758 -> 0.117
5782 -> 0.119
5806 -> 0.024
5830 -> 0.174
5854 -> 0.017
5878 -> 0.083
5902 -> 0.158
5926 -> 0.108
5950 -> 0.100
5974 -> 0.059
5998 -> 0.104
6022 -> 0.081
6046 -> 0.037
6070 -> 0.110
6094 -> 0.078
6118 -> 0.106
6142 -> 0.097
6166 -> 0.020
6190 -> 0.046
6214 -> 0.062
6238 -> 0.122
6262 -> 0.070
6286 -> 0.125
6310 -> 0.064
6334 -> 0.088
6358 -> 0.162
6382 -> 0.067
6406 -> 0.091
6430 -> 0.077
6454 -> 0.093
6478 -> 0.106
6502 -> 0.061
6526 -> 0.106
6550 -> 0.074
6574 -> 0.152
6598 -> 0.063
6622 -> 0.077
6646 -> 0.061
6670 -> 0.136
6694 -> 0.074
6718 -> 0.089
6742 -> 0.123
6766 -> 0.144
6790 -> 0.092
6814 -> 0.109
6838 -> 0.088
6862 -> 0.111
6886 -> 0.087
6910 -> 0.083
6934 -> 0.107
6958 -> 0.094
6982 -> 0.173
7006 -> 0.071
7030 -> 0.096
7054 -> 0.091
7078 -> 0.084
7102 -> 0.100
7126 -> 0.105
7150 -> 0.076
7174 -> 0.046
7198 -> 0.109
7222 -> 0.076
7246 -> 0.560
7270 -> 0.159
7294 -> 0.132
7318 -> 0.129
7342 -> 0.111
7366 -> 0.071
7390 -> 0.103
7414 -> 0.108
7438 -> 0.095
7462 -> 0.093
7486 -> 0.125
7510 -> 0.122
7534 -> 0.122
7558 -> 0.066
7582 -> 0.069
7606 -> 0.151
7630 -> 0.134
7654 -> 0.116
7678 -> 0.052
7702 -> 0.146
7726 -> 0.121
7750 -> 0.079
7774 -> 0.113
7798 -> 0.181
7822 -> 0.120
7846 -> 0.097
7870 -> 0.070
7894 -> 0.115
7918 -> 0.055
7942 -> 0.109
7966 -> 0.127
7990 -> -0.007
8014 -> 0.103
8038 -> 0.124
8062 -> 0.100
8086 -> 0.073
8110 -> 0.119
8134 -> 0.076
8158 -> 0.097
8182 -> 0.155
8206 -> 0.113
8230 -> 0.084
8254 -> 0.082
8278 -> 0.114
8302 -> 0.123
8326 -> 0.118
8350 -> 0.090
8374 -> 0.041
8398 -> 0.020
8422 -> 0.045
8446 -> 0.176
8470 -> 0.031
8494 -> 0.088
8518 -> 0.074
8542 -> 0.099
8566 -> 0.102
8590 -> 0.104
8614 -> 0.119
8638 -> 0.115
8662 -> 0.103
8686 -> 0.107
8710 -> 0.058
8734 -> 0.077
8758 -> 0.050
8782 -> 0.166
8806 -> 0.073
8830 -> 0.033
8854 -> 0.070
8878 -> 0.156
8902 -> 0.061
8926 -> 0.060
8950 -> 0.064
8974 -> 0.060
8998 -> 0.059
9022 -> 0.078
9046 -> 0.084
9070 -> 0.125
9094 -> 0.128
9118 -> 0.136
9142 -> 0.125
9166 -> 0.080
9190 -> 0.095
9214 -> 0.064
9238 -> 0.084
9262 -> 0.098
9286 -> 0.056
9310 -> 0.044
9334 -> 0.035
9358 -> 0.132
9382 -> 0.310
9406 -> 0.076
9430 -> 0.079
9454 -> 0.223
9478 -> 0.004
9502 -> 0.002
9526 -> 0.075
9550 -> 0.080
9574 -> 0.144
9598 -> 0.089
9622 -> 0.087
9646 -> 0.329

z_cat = 0.94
